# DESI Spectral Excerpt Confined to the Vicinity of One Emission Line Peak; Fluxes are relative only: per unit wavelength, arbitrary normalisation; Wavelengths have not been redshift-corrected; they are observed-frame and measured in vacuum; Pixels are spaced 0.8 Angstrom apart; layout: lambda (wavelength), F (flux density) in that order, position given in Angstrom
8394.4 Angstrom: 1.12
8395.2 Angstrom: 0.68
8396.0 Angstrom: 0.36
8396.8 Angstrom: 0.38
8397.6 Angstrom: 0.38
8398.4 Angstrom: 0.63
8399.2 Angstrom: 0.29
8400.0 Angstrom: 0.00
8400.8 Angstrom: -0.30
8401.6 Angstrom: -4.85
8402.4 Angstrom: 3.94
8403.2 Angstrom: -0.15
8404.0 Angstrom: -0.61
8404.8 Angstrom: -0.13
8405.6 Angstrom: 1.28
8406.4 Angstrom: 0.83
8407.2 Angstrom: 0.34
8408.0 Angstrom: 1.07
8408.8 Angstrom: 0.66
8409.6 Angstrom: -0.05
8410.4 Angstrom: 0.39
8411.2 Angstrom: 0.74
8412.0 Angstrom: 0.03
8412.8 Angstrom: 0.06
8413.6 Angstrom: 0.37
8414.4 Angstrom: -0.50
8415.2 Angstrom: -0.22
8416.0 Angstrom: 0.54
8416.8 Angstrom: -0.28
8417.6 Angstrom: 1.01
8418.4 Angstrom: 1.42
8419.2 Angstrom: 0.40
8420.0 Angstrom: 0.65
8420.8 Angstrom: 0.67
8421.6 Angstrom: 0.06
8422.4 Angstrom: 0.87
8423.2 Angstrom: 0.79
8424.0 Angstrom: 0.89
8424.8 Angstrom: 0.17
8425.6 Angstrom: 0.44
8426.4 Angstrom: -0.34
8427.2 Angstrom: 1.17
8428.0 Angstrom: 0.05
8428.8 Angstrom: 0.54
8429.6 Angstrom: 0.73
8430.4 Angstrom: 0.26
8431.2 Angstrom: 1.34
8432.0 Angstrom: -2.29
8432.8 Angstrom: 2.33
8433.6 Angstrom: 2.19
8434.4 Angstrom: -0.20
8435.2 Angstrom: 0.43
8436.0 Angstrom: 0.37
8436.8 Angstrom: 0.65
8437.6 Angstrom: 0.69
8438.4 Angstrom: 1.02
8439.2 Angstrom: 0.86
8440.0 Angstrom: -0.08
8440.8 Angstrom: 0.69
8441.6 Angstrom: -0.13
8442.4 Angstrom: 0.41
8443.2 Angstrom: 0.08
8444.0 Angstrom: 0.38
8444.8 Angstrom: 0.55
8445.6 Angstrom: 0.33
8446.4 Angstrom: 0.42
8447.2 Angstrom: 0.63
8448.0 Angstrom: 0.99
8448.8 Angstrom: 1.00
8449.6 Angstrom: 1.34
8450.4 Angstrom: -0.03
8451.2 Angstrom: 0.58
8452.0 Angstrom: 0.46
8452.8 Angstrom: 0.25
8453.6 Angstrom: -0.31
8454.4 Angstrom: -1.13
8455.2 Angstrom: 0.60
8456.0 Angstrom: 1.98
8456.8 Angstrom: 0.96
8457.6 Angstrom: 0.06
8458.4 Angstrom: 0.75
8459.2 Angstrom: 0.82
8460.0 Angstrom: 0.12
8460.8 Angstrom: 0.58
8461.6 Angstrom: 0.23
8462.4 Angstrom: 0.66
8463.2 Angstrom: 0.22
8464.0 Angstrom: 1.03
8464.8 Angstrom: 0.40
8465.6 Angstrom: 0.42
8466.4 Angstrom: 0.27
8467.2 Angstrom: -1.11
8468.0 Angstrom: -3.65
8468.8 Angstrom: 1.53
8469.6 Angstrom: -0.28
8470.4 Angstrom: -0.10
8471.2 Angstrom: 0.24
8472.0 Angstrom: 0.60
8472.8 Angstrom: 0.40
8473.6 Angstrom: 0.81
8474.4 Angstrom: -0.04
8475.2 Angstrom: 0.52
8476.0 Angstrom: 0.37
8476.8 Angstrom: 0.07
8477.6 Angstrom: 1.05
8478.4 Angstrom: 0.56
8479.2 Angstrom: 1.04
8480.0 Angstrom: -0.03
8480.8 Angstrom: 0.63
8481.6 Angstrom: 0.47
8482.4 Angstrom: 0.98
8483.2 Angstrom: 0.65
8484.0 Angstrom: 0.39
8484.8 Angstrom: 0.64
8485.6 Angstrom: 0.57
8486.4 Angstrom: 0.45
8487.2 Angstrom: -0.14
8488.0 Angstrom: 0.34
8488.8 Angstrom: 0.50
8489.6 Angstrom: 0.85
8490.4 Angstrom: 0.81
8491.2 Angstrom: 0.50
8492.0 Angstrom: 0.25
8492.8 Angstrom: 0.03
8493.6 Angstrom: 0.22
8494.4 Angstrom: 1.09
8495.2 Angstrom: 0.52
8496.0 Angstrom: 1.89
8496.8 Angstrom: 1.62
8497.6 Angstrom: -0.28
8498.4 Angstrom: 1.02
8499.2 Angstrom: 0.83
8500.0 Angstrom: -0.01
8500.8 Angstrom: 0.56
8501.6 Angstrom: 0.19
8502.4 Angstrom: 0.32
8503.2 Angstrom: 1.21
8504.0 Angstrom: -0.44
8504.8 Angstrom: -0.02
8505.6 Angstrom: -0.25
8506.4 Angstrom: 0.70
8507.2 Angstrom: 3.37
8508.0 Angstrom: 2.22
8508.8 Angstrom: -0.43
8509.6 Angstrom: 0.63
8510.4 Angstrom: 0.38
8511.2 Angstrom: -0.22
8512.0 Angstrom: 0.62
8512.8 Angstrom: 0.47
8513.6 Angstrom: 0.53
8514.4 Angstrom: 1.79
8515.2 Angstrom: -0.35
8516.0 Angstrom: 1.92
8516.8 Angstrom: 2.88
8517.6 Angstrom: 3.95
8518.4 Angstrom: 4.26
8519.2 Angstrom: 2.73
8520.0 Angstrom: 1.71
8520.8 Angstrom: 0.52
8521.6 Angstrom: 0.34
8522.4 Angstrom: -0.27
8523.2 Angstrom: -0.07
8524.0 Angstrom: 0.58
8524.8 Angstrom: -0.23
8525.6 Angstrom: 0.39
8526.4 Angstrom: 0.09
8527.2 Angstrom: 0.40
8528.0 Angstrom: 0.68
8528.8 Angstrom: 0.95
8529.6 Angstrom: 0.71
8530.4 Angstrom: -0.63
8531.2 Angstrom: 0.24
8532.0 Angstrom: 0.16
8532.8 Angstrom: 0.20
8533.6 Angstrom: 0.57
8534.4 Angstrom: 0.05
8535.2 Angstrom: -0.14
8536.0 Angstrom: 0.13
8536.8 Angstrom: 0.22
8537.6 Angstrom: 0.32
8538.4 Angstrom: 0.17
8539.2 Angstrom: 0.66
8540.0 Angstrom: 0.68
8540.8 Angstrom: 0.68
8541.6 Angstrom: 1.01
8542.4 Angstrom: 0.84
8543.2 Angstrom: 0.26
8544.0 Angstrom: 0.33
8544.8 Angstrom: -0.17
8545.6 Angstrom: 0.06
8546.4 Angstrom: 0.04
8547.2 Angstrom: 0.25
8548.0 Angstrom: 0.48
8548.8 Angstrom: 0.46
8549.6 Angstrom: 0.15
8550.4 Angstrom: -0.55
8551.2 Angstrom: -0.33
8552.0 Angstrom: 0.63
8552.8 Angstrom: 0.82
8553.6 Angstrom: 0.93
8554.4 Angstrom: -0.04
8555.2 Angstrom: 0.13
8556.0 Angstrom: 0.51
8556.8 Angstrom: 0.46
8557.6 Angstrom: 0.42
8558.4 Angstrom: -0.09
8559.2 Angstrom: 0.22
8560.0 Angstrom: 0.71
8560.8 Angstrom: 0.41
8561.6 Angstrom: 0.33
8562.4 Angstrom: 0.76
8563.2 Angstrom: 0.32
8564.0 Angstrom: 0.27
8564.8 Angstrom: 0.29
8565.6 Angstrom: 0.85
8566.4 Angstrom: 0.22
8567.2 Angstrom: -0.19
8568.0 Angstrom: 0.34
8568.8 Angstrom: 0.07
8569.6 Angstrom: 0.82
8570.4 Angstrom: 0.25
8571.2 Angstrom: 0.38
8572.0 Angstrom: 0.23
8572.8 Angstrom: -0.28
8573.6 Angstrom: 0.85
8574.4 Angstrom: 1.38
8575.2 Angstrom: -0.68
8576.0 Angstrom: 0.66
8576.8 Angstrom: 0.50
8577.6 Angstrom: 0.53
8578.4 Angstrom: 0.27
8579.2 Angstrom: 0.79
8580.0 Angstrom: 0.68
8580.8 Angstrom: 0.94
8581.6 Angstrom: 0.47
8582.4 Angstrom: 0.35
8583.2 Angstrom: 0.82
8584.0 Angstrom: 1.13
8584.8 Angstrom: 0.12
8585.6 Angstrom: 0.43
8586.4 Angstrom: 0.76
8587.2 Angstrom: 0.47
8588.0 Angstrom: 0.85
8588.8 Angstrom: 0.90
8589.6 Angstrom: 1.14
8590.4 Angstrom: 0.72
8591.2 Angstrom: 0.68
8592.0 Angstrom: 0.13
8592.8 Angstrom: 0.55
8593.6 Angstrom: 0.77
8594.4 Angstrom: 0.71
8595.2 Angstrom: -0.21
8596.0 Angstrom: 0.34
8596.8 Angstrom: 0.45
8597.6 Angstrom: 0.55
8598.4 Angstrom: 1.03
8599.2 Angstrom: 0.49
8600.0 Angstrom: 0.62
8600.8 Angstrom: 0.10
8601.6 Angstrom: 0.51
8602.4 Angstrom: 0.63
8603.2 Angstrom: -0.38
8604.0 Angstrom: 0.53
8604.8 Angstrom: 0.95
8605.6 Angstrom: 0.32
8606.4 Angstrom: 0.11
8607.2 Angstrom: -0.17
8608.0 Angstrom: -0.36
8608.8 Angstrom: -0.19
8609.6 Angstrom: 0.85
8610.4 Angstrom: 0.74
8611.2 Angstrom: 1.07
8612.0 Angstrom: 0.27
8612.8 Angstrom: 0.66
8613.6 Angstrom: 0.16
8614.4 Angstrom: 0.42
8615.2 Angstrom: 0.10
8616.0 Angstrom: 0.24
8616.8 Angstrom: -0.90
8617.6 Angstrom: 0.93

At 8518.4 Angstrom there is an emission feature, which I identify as H-beta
